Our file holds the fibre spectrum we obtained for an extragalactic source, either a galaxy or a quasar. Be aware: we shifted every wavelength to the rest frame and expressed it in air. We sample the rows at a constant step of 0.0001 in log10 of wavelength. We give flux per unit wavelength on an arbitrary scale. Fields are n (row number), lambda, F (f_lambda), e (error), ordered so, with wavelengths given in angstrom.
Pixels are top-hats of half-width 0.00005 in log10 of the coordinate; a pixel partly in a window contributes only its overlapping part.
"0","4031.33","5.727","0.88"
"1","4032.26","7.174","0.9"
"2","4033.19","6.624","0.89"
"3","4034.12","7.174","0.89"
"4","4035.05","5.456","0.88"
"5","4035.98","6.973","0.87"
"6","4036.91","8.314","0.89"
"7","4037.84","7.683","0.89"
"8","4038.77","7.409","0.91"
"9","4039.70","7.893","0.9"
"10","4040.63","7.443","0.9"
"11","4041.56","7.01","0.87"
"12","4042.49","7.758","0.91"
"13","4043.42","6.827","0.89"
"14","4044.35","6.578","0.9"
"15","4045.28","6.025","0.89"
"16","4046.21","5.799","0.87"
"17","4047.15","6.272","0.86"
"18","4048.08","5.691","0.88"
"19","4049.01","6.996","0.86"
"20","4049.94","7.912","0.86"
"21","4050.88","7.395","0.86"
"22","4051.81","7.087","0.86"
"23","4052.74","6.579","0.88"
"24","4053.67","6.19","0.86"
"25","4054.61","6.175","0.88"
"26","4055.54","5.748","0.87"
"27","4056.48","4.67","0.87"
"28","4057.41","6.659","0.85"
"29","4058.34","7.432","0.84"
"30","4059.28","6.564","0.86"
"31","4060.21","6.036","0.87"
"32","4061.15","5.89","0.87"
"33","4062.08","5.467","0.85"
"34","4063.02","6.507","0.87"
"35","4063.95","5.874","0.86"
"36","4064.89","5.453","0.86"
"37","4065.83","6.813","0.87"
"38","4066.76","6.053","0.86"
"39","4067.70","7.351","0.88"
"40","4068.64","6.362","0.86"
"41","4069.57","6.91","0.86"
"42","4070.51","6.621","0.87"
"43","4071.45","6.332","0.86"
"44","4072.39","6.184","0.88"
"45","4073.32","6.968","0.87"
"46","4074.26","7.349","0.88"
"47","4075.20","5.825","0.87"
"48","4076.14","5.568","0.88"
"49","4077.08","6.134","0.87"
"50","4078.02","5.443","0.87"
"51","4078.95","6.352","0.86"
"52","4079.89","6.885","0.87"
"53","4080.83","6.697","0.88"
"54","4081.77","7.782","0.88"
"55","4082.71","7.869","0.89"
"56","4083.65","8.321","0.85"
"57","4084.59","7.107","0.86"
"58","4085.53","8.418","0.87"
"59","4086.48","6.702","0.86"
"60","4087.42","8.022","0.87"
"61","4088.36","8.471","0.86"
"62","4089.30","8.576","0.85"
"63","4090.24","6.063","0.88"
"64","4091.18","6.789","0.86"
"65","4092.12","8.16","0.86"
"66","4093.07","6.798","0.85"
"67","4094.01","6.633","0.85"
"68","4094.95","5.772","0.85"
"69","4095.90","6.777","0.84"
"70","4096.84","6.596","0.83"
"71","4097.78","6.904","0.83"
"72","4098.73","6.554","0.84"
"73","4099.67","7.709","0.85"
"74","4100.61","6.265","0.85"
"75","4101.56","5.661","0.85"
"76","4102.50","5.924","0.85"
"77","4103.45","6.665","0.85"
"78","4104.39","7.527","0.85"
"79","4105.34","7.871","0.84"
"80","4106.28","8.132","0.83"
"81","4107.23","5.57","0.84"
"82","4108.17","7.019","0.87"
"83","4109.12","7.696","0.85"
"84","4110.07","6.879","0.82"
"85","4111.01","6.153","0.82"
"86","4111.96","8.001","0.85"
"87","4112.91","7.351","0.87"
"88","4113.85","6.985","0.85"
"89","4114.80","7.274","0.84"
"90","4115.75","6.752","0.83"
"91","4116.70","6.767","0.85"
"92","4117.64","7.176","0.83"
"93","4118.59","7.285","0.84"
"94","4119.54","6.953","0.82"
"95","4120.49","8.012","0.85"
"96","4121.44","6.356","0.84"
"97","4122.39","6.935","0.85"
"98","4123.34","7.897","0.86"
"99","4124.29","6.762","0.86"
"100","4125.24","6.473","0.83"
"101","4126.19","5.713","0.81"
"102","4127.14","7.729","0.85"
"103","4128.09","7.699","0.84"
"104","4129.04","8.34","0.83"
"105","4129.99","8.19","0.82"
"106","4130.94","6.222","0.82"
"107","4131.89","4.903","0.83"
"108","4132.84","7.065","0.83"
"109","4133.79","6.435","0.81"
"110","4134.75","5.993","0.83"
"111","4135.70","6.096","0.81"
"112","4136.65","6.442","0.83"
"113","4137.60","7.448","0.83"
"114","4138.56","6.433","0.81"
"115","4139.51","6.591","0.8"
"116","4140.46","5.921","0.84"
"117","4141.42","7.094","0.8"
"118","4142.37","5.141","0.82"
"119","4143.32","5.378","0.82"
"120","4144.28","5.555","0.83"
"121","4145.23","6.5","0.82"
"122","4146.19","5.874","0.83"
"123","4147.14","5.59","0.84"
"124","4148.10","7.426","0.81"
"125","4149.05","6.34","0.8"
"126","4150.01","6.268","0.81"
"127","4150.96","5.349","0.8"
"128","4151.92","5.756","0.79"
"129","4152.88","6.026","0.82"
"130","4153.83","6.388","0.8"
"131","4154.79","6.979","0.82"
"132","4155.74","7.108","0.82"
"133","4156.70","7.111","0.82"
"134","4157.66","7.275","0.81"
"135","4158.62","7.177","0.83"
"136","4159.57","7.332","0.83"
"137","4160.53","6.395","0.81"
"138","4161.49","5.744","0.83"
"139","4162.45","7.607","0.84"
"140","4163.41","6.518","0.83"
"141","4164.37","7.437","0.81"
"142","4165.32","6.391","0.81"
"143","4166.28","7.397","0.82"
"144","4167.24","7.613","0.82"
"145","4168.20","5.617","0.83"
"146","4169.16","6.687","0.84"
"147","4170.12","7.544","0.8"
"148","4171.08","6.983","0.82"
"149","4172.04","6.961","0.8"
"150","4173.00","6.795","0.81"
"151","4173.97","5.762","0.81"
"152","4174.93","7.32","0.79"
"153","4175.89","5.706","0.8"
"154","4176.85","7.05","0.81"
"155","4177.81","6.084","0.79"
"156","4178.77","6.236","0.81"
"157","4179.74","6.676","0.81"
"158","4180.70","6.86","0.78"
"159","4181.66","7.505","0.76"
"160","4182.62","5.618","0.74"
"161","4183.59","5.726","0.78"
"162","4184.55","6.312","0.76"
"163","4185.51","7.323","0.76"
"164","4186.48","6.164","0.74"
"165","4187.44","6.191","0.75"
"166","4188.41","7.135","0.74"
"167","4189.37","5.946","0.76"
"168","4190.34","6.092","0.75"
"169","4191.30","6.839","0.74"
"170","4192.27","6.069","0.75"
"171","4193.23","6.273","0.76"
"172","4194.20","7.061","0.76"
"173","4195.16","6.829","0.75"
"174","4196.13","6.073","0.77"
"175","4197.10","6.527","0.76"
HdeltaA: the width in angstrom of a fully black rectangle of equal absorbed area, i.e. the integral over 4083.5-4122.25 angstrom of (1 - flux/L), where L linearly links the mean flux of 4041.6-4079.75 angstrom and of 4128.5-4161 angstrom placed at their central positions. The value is -3.8 angstrom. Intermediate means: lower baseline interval 6.41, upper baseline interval 6.48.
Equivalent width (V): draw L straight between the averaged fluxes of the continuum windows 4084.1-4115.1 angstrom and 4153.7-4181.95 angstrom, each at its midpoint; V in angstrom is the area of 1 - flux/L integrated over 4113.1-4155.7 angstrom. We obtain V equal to 2.0 angstrom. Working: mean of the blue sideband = 7.06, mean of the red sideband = 6.81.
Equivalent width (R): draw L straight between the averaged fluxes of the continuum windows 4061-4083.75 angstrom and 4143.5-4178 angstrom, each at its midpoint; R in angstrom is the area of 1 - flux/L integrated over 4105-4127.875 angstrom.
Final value -1.8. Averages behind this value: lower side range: 6.5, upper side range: 6.6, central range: 7.07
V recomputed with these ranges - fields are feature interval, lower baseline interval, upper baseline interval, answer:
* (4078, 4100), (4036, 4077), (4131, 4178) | -2.0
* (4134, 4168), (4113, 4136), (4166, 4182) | 1.6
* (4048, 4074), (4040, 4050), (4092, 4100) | 1.2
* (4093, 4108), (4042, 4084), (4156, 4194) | -0.3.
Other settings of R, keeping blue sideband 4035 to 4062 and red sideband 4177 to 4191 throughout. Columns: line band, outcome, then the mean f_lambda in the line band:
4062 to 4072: 0.4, 6.37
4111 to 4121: -1.0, 7.2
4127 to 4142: -0.5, 6.76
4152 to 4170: -0.9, 6.81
